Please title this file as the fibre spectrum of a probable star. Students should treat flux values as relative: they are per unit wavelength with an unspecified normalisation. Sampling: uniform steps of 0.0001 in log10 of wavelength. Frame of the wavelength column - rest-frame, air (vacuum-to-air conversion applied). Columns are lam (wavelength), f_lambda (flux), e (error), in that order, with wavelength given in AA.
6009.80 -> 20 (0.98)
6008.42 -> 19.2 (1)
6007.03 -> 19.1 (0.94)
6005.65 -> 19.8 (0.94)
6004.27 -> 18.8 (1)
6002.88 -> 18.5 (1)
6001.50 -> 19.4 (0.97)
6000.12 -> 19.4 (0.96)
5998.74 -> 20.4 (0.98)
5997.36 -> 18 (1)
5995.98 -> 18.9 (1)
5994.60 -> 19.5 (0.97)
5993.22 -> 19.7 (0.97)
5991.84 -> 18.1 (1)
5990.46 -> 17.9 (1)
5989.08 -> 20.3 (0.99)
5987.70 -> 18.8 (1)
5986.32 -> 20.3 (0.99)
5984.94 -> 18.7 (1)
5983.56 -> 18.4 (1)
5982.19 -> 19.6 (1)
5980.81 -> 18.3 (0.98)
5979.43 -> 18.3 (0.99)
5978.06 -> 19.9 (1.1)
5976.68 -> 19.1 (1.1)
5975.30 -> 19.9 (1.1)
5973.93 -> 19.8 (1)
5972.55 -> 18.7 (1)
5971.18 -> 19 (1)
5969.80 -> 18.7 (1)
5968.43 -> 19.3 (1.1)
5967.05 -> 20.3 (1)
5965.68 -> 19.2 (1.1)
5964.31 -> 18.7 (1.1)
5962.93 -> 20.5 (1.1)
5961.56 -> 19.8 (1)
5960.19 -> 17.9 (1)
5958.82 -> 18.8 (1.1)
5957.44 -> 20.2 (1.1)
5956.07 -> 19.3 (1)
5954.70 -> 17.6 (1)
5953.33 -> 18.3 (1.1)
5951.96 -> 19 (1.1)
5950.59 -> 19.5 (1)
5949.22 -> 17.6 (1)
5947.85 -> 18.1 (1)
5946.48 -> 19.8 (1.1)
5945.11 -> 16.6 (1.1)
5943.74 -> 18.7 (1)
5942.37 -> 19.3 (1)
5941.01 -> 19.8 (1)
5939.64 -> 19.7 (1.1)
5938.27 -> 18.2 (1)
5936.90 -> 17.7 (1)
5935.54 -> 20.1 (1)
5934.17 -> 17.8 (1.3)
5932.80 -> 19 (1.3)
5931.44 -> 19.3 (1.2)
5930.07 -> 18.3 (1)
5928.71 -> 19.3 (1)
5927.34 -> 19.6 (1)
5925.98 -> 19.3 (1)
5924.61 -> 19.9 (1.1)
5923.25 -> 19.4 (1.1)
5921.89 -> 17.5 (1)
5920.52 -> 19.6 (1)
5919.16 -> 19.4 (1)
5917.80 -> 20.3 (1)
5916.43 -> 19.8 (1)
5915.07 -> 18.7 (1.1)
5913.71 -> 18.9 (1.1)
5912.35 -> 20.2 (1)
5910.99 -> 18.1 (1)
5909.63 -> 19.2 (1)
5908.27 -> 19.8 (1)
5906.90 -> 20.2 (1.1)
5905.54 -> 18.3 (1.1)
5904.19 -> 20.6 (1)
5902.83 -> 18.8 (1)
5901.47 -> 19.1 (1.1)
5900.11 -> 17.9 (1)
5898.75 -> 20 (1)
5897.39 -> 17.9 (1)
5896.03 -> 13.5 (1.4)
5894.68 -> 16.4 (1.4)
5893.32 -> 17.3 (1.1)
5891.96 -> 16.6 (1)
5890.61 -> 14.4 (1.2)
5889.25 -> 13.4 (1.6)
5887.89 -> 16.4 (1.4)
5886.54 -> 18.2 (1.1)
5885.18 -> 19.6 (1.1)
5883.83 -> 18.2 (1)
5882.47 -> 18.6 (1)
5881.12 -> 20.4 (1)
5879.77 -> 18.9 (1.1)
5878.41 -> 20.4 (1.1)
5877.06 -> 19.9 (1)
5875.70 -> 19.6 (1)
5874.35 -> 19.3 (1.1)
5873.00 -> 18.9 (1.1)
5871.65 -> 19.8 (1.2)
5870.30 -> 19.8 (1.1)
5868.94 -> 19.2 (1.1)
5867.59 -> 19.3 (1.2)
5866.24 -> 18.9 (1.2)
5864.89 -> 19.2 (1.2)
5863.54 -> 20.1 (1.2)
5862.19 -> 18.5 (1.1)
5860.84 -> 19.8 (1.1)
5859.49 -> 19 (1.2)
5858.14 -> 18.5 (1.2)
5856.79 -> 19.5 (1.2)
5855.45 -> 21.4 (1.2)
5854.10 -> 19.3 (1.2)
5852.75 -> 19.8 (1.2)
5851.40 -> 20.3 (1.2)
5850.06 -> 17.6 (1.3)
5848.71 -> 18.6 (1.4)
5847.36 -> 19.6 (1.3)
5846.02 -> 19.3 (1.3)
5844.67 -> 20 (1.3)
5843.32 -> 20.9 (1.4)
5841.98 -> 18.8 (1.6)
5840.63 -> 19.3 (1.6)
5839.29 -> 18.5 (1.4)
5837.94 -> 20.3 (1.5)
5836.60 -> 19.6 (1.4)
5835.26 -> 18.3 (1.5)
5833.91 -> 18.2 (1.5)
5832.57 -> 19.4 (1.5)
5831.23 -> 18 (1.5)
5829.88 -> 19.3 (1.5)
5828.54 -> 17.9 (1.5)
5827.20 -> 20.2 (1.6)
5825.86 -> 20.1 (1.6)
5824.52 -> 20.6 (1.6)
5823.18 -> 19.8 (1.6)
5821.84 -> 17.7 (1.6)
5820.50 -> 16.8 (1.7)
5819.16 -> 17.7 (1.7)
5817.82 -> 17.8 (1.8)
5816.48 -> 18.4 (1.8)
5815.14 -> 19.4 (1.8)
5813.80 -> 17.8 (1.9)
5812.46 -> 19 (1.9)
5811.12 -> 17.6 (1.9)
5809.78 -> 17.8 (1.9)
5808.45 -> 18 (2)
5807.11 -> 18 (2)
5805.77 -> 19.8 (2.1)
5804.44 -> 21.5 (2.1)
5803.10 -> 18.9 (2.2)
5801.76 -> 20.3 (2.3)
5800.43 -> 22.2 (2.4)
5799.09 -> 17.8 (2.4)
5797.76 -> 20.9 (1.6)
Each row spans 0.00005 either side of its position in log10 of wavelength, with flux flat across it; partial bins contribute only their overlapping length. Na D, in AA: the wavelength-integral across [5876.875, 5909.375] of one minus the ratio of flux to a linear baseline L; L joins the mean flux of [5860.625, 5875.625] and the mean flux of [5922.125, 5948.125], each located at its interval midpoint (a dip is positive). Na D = 1.8 AA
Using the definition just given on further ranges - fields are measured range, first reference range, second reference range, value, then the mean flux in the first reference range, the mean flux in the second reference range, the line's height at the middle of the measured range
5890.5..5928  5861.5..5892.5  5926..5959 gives 0.1 AA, 18.6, 18.8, 18.7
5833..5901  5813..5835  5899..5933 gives 0.7 AA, 18.7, 19.2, 18.9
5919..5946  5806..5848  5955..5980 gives 0.4 AA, 18.9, 19.3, 19.2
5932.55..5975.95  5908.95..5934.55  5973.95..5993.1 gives 0.4 AA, 19.2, 19.1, 19.1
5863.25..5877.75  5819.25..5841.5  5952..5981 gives -0.3 AA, 19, 19.1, 19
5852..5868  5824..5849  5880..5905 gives -0.7 AA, 19.3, 17.7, 18.6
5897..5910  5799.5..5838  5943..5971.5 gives -0.2 AA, 19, 18.9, 18.9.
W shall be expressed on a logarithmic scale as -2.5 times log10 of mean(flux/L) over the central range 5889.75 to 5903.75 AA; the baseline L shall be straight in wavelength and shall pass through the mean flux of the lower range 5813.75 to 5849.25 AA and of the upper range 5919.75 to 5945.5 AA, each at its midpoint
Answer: 0.11 mag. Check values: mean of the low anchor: 19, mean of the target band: 17.2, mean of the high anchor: 18.9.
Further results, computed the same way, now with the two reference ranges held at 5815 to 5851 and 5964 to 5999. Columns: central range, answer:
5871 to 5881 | -0.03 mag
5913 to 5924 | -0.01 mag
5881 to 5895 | 0.12 mag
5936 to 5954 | 0.03 mag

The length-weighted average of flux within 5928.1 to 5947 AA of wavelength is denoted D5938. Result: 18.8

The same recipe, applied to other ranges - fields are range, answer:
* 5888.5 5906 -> 17.2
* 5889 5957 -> 18.6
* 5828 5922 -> 18.9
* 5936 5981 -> 19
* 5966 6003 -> 19.2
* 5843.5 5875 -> 19.4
